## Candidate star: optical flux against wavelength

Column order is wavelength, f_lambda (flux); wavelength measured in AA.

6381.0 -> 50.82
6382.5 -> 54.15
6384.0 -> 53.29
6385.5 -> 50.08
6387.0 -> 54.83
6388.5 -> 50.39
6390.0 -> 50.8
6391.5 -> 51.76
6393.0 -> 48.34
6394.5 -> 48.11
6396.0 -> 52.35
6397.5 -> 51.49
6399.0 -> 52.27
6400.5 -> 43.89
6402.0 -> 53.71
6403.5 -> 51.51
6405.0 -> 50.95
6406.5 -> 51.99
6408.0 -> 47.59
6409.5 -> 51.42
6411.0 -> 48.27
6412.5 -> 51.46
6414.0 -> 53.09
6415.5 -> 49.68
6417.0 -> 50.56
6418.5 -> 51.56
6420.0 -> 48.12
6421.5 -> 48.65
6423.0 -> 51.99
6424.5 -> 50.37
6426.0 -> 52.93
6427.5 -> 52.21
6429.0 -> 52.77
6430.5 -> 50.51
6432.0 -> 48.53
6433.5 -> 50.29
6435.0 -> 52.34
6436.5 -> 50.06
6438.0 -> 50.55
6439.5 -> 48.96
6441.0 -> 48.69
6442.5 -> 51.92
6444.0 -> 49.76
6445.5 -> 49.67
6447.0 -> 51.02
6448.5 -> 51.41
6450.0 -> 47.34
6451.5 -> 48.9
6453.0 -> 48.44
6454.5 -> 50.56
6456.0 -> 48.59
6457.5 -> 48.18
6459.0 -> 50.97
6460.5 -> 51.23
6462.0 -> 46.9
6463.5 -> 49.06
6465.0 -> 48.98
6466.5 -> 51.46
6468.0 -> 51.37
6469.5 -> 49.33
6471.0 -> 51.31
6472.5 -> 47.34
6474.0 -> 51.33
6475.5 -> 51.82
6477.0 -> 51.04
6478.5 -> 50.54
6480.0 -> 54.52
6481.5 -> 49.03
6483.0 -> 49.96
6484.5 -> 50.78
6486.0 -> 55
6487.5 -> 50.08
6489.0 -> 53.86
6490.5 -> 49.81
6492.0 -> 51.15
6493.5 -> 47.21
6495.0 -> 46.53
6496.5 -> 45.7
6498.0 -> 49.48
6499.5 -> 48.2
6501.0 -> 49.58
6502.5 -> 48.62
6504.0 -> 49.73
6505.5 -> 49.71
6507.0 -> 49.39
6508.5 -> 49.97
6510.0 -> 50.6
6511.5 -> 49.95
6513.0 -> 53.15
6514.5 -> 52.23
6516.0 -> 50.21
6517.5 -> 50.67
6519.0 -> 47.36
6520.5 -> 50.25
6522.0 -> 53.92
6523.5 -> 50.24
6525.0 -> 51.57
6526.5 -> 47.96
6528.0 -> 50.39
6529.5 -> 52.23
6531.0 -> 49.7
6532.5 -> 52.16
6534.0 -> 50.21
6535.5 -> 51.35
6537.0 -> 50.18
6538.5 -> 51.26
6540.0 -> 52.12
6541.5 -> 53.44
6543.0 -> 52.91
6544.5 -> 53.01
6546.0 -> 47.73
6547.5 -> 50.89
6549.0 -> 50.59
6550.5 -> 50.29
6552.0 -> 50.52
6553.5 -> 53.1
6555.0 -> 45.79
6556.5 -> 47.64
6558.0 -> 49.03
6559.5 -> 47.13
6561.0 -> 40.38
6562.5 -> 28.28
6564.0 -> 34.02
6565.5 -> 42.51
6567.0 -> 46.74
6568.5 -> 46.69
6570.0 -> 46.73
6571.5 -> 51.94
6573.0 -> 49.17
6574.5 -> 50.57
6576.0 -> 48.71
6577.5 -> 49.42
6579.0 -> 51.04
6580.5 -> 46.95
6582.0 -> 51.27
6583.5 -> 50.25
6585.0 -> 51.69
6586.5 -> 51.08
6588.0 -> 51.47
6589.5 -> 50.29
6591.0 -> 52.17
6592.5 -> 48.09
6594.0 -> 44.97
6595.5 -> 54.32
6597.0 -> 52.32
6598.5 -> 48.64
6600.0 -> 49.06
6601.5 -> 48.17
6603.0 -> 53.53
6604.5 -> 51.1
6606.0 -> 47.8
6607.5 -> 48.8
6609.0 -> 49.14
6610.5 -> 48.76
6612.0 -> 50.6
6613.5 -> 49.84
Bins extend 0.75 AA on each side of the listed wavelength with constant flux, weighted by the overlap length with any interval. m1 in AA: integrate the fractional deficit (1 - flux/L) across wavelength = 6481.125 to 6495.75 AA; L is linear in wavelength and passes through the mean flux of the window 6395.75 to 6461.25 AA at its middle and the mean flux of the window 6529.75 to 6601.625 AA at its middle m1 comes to -0.2 AA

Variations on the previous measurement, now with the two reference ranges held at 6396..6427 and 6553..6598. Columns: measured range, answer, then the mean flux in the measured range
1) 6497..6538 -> -1.29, 50.3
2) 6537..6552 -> -0.92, 51.3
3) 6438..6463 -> 0.20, 49.6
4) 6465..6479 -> -0.27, 50.5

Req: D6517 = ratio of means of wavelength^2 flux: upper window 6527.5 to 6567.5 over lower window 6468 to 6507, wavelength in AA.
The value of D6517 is 1.0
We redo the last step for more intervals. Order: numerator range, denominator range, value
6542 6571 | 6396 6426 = 0.96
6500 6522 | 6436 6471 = 1.03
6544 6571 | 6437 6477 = 0.96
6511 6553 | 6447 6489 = 1.03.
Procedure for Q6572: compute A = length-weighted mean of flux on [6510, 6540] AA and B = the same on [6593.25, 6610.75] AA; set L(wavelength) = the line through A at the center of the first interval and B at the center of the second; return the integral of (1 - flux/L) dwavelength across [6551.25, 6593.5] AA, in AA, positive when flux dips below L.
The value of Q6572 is 2.17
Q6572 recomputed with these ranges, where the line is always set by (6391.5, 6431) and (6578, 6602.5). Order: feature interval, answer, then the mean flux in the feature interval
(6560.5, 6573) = 1.9 AA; 42.6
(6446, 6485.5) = 0.3 AA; 50.1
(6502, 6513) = 0.1 AA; 50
